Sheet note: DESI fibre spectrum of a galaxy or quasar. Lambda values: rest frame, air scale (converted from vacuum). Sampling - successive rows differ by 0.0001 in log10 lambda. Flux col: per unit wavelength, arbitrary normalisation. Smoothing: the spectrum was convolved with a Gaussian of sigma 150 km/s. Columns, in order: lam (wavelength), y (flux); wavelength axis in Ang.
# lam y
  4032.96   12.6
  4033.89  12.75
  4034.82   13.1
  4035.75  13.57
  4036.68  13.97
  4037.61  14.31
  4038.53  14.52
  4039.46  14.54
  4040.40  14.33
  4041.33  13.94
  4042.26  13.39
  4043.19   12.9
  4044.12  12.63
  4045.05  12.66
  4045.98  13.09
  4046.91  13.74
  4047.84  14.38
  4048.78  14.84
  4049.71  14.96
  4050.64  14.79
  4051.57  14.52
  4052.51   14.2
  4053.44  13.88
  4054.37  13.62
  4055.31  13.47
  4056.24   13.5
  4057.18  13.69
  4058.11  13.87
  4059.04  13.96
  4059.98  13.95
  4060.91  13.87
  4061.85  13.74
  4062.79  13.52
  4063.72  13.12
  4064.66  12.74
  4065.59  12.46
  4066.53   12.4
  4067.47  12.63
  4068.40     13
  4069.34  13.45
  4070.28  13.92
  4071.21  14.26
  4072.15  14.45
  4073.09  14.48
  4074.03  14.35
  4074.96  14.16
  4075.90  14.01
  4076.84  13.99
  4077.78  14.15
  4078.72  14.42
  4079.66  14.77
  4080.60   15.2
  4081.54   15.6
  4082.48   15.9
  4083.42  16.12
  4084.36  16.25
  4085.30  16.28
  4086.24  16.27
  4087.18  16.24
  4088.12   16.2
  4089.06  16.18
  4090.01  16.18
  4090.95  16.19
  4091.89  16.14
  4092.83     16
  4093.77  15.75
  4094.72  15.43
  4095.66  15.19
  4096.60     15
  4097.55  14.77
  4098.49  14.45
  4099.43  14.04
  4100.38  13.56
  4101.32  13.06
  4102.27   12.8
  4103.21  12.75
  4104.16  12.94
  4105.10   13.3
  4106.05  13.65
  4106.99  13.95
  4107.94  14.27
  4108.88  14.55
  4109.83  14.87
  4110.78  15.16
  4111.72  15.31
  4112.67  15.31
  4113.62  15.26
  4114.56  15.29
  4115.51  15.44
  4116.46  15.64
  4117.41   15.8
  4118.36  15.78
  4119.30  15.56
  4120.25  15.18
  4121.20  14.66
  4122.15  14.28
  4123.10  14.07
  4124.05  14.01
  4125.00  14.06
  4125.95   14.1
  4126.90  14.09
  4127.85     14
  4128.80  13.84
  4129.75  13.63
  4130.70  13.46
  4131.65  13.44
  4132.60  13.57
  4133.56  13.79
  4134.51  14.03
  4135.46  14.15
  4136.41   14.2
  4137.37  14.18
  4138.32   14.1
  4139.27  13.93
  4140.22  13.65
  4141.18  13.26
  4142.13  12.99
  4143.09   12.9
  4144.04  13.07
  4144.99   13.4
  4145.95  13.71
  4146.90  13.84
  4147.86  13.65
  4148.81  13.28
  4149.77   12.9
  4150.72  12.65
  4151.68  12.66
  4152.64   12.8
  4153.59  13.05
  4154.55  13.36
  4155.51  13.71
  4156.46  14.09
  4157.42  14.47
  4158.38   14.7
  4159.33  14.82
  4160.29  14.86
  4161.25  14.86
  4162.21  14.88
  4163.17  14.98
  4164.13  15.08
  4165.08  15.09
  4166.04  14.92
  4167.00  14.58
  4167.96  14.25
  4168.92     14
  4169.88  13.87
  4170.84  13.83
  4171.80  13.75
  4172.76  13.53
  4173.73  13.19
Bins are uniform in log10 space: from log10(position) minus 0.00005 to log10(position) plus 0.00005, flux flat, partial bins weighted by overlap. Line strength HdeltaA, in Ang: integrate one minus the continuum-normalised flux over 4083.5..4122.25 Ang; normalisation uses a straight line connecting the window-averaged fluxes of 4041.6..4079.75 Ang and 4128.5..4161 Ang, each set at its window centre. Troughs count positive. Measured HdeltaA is -3.7 Ang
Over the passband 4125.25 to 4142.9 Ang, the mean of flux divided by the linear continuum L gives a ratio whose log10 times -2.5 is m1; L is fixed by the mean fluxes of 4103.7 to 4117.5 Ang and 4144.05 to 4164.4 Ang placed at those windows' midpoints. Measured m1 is 0.035 mag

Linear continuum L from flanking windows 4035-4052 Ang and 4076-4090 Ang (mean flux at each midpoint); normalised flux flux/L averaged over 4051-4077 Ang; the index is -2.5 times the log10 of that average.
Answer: 0.081 mag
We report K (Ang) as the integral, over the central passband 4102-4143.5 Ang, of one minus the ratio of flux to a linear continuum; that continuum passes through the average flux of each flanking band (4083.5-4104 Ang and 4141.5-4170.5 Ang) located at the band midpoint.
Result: 1.03 Ang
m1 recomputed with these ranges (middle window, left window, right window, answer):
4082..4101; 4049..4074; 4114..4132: -0.11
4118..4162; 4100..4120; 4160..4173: 0.05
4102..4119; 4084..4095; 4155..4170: 0.08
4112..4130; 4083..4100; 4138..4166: 0.00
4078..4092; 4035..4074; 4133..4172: -0.15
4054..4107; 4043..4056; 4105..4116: -0.01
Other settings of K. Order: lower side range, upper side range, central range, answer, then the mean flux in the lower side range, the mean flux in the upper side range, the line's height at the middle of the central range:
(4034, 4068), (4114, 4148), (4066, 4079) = -0.02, 13.7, 14.1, 13.8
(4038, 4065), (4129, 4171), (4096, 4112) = -0.20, 13.8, 13.9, 13.8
